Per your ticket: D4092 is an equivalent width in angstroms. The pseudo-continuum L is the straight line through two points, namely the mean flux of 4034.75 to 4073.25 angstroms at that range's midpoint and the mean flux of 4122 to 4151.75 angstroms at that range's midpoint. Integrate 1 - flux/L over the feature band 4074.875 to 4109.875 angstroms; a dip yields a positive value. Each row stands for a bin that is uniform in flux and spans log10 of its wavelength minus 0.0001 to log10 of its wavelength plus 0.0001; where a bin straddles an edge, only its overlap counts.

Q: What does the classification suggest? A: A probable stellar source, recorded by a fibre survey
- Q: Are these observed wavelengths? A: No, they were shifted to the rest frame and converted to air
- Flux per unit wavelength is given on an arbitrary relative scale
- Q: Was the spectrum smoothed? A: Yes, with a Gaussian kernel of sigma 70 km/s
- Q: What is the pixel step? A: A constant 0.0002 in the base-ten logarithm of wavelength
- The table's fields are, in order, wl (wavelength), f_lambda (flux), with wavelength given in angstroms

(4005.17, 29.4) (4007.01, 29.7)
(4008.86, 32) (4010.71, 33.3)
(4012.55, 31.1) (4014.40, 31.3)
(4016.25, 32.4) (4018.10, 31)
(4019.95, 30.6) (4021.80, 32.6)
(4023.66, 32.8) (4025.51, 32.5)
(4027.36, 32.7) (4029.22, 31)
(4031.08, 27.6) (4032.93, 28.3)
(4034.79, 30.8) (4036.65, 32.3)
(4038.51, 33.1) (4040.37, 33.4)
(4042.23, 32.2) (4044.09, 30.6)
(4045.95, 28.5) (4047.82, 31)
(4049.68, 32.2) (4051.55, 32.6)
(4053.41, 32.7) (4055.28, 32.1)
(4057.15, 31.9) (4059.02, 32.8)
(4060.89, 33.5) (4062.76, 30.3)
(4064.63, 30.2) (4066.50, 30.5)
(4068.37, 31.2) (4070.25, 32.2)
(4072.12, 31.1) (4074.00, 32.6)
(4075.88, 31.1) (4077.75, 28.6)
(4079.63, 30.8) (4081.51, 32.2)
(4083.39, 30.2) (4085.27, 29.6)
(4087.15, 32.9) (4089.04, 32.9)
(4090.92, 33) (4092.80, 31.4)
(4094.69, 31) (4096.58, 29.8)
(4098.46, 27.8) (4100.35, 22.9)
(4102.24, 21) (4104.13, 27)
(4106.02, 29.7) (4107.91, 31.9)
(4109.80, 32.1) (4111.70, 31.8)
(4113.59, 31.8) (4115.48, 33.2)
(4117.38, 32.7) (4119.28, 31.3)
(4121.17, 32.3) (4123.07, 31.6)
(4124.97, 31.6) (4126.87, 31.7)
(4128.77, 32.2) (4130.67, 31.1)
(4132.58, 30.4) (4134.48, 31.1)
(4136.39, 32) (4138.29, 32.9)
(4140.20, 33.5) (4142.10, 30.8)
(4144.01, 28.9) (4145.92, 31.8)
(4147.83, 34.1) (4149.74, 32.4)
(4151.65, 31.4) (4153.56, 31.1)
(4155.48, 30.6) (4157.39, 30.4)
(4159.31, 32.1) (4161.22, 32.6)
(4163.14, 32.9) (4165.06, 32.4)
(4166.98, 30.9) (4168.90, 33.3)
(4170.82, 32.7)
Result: 2.2 angstroms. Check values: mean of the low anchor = 31.7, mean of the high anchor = 31.7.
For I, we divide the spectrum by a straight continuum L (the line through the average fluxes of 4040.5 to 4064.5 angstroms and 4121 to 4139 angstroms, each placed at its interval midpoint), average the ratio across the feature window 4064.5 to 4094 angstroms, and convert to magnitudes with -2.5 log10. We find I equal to 0.01 mag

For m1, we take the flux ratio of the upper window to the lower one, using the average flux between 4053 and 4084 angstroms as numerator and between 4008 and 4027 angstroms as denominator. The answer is 0.98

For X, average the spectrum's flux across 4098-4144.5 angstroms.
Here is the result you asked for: 30.6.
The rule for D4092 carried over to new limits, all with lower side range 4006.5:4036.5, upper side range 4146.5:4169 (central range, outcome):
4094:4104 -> 1.7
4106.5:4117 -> -0.1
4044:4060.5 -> -0.2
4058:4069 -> 0.0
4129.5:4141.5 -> 0.0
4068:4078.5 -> 0.1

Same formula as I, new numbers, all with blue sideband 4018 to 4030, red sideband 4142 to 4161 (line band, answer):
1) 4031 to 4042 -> 0.02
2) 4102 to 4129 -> 0.02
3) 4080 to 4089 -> 0.01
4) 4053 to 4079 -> 0.01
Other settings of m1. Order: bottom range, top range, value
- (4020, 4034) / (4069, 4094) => 1.01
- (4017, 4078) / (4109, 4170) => 1.01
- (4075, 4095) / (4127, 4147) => 1.01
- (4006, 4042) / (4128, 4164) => 1.01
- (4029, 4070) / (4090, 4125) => 0.96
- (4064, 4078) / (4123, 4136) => 1.01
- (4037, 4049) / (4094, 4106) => 0.85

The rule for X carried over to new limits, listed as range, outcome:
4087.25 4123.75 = 30.3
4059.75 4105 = 30.2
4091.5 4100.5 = 29.3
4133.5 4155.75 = 31.7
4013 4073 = 31.5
